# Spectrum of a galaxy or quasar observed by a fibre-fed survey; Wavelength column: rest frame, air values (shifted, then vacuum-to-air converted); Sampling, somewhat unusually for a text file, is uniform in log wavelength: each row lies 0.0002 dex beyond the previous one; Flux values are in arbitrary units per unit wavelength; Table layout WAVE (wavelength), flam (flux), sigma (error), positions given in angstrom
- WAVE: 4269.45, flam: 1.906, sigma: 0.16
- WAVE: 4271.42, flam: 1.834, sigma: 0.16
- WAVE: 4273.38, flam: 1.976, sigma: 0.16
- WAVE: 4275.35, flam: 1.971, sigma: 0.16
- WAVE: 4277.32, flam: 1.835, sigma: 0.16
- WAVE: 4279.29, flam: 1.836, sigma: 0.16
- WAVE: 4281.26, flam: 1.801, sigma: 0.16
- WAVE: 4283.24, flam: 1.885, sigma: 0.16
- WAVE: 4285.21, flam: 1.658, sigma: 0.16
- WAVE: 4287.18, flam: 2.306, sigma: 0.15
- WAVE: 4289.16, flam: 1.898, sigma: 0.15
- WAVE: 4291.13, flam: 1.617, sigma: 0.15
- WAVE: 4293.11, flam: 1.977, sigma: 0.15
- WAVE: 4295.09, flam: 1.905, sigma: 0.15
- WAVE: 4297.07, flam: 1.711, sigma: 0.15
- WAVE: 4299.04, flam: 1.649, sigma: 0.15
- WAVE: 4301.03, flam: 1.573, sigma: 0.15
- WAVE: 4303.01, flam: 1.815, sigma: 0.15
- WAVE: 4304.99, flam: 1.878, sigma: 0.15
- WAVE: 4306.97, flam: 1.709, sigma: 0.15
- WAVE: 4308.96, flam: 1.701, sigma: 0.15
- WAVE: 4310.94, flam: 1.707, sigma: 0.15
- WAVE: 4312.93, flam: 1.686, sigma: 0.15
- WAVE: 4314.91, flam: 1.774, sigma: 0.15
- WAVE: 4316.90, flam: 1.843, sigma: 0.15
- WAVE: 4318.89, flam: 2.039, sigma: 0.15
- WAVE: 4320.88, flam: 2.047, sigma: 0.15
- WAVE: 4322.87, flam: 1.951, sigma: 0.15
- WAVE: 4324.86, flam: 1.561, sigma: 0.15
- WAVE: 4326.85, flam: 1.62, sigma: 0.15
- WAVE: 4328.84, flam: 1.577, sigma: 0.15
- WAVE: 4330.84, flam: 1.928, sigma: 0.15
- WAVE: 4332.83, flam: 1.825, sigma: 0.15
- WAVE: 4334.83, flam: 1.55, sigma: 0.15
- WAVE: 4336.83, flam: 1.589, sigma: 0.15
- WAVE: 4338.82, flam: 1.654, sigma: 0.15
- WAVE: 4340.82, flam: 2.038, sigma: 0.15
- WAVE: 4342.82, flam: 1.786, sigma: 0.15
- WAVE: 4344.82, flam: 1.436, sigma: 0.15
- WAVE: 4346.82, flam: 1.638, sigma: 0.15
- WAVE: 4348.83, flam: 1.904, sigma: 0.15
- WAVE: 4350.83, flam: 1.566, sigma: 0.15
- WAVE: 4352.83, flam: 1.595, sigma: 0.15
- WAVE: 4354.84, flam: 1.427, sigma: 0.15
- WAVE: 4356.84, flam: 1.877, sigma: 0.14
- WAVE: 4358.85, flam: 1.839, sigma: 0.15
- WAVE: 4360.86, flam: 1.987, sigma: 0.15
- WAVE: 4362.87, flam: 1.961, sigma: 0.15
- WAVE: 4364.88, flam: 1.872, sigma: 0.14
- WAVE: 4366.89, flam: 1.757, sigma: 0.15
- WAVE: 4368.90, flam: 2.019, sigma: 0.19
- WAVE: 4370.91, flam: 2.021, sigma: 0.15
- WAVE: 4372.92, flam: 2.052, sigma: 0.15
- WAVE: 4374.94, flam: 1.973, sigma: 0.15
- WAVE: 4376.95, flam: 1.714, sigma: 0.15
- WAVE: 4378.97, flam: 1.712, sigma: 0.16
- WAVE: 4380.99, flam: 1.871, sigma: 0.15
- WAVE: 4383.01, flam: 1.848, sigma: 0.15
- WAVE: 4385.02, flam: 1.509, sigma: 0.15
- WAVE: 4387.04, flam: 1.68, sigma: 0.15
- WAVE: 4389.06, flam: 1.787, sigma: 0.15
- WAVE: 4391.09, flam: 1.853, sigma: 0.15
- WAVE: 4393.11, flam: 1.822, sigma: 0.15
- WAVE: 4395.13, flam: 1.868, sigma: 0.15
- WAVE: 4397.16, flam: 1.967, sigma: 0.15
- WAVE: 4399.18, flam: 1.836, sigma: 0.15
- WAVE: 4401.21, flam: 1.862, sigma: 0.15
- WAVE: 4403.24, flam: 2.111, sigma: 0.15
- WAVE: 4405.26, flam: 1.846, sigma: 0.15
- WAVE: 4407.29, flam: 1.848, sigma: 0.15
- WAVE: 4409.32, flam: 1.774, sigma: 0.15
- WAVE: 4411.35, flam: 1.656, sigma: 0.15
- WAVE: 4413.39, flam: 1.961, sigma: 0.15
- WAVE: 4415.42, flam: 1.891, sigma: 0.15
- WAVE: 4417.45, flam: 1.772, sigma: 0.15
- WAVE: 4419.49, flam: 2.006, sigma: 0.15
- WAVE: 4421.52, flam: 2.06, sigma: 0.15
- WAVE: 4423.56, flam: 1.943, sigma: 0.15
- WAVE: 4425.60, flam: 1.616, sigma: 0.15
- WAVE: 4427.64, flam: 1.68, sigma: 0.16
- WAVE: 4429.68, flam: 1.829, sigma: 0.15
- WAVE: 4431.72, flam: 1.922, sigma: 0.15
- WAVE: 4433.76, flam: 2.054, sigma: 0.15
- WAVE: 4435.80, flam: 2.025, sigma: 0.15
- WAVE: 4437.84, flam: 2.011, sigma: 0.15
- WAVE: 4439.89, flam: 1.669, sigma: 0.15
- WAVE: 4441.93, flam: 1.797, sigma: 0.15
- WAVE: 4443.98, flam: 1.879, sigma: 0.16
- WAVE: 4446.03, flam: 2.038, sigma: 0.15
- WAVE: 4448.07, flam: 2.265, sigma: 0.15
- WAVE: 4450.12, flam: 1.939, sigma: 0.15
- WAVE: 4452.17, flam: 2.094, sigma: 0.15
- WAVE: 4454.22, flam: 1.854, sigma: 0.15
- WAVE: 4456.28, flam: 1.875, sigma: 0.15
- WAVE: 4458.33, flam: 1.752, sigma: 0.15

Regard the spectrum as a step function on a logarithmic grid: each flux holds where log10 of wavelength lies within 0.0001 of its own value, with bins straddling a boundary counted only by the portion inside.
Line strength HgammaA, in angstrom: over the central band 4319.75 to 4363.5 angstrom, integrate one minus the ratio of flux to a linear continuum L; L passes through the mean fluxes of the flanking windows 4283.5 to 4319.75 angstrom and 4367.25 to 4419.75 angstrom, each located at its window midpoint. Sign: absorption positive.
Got 1.97 angstrom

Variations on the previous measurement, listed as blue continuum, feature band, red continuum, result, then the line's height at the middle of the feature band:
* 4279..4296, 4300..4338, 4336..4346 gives 0.4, 1.77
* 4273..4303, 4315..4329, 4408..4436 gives 0.2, 1.84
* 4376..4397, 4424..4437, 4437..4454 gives 0.3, 1.91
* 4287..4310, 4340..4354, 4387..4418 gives 0.9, 1.82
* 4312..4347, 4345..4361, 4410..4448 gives 0.8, 1.79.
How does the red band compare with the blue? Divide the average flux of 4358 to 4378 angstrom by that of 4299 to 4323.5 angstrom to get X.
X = 1.07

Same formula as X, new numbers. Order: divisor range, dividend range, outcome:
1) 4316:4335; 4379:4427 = 1.02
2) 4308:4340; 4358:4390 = 1.05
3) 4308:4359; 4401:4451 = 1.09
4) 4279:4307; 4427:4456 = 1.06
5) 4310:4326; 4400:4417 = 1.02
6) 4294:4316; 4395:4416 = 1.08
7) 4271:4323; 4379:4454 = 1.02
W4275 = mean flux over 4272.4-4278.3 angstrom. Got 1.93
